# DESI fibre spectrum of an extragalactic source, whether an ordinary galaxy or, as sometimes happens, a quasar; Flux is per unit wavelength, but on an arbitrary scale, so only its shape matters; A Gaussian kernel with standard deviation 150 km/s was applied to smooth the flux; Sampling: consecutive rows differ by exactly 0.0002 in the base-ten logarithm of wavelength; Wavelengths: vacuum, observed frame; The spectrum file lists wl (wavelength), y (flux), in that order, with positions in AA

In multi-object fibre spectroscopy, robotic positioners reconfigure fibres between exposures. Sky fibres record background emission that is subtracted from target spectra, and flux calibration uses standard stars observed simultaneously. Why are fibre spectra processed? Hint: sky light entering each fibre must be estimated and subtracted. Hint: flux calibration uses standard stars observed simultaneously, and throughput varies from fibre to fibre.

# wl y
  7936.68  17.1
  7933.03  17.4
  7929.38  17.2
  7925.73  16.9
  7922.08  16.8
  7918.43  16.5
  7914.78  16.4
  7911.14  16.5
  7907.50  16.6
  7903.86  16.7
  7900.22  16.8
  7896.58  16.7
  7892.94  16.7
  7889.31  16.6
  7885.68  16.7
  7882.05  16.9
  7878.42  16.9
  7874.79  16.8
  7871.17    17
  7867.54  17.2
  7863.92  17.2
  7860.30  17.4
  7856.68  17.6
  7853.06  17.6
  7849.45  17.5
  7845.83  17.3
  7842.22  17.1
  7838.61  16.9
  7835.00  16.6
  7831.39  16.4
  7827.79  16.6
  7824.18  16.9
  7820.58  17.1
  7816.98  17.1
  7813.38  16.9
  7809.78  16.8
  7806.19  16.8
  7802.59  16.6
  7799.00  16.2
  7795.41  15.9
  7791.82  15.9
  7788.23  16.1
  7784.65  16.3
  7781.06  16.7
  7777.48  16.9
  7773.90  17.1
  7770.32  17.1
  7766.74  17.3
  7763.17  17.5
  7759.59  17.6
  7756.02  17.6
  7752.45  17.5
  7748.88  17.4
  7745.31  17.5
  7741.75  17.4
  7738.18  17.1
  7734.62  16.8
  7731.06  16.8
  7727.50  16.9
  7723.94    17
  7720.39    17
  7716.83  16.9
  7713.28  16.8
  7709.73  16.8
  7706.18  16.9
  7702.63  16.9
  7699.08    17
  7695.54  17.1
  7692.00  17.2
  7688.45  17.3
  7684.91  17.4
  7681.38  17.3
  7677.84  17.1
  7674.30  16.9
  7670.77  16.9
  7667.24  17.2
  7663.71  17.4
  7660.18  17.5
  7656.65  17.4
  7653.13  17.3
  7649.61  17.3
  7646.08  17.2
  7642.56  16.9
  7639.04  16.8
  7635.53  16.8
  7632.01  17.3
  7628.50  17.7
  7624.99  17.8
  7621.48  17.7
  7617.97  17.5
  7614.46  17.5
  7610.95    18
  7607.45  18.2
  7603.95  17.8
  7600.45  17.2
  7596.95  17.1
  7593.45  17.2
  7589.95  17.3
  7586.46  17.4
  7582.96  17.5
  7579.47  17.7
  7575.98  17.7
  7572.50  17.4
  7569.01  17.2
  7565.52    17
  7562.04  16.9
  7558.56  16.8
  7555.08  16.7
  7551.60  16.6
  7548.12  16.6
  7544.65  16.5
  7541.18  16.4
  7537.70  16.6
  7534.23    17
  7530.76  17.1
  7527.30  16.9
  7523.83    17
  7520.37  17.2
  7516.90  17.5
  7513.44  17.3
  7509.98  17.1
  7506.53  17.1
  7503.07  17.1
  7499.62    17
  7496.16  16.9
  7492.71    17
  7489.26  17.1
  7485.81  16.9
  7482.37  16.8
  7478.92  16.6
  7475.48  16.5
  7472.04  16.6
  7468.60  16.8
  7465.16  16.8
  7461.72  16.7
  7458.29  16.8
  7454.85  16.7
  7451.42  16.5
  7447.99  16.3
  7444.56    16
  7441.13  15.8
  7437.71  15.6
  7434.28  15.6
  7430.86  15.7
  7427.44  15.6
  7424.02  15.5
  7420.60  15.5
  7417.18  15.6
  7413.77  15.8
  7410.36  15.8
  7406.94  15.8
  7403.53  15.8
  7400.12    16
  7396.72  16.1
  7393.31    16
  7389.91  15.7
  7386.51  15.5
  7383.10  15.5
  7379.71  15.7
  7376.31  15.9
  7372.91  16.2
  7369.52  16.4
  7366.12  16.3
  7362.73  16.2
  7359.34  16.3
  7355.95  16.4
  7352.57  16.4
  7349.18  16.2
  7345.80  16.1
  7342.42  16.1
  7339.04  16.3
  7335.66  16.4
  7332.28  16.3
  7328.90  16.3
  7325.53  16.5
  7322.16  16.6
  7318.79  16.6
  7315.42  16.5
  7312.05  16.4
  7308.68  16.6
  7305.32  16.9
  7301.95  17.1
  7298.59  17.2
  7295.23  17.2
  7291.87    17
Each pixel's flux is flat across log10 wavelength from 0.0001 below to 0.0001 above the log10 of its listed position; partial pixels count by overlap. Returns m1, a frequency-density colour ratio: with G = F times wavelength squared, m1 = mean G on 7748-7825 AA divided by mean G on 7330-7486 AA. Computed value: 1.16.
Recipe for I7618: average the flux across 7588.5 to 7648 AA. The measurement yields 17.4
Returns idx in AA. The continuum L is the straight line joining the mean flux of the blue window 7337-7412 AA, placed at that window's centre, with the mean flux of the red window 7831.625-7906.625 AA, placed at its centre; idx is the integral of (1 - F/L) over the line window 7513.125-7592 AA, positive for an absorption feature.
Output -3.25 AA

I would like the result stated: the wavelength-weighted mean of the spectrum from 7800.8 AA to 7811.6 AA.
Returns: 16.7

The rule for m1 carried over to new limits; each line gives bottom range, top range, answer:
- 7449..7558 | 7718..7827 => 1.08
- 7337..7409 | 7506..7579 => 1.11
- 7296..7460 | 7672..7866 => 1.17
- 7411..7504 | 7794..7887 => 1.14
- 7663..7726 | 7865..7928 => 1.03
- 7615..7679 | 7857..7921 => 1.04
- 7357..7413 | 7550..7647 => 1.15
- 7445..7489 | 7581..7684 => 1.09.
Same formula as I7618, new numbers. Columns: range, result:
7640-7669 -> 17.3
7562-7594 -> 17.4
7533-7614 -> 17.2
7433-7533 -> 16.7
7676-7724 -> 17.1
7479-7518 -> 17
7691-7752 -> 17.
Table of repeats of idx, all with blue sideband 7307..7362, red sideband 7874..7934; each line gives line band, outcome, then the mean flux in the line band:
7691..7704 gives -0.33 AA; 17.1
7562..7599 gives -1.76 AA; 17.3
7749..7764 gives -0.79 AA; 17.5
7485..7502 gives -0.52 AA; 17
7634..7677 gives -1.41 AA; 17.1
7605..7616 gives -0.89 AA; 17.9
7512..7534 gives -0.87 AA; 17.2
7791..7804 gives 0.42 AA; 16.2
